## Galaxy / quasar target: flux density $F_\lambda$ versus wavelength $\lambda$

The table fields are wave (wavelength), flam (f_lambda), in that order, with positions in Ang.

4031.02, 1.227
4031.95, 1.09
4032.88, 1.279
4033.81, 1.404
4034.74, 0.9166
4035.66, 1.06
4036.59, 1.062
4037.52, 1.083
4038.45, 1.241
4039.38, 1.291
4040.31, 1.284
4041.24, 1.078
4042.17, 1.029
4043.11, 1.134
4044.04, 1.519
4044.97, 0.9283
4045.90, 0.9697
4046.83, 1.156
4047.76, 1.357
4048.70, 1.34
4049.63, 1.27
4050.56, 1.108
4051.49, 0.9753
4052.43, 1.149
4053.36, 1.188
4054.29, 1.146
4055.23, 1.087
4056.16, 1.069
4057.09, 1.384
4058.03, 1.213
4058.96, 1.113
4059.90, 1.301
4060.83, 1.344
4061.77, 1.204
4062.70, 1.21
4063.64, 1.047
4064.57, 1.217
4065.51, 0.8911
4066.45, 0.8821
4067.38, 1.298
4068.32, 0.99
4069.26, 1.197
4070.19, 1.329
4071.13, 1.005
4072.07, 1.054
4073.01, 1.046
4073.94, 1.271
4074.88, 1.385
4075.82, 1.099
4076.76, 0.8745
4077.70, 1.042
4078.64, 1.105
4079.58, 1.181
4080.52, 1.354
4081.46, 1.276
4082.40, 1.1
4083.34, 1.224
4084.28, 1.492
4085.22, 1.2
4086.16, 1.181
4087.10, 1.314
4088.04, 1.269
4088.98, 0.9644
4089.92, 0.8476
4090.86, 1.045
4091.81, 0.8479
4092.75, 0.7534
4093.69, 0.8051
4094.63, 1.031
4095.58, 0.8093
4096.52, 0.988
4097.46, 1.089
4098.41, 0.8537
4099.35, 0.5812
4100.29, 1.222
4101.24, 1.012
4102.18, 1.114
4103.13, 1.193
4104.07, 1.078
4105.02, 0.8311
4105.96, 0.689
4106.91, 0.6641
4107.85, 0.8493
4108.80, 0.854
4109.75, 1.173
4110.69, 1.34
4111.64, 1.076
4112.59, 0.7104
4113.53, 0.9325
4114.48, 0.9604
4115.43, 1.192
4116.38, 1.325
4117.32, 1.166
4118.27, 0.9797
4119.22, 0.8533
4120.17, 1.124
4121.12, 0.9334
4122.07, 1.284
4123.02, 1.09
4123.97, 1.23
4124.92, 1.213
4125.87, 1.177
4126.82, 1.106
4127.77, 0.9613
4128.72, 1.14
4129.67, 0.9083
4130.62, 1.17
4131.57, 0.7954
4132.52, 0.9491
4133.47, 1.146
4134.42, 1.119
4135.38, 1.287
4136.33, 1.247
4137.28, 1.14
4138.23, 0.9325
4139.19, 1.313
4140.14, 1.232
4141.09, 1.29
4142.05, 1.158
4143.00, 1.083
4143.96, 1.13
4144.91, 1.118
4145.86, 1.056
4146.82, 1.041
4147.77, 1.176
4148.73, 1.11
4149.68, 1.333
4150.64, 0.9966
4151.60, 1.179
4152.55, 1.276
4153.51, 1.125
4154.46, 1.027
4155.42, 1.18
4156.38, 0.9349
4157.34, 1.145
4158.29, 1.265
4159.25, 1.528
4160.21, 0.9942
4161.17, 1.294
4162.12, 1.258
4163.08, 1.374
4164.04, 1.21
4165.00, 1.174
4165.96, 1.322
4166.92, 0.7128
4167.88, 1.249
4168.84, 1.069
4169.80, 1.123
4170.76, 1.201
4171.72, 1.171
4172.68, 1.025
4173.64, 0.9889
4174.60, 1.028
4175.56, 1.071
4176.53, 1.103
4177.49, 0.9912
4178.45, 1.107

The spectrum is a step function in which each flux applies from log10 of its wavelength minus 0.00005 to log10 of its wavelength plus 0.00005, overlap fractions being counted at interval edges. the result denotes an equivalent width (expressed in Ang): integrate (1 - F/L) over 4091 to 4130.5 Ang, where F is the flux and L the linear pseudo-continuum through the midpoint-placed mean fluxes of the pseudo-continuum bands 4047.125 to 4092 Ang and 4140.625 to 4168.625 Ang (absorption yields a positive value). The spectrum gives 5.26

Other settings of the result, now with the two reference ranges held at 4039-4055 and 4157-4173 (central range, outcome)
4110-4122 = 1.2 Ang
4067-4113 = 4.7 Ang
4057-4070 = 0.1 Ang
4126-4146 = 1.2 Ang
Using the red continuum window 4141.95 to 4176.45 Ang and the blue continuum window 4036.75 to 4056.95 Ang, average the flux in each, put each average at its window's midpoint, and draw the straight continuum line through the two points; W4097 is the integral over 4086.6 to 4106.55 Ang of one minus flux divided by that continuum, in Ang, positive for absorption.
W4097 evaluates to 3.2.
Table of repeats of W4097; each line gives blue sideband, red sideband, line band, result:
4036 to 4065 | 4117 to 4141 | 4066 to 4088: -0.39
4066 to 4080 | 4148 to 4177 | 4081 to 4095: 0.40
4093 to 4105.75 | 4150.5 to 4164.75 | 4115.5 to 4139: -0.65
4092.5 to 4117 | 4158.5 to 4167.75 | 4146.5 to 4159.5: 0.09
